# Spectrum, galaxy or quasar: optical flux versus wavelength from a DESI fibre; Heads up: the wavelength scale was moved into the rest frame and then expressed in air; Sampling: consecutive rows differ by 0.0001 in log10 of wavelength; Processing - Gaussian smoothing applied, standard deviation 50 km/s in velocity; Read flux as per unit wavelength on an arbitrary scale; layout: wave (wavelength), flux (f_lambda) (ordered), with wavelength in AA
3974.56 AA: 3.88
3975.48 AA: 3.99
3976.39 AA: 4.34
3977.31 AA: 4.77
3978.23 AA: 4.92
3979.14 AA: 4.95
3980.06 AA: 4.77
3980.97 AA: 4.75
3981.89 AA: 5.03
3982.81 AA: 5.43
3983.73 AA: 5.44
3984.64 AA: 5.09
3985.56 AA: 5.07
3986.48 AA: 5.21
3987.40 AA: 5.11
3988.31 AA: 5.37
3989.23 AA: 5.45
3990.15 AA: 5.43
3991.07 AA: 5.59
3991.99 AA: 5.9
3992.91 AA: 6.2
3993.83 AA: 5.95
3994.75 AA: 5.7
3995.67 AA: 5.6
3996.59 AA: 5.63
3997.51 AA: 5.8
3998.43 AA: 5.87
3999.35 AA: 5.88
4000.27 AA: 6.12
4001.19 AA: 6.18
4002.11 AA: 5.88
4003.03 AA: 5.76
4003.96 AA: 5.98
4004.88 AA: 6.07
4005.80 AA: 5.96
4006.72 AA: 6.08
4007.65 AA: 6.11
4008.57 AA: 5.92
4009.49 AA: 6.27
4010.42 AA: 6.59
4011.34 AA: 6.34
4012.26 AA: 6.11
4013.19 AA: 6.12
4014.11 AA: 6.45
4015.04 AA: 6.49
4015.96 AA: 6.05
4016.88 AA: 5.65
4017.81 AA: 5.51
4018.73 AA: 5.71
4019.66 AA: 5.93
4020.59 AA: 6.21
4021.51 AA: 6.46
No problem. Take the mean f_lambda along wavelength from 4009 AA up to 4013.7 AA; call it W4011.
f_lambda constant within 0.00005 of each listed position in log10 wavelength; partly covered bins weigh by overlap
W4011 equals 6.29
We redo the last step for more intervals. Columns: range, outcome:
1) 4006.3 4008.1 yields 6.07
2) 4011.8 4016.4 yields 6.24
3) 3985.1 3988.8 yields 5.19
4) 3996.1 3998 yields 5.72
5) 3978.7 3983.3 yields 4.98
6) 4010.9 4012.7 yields 6.24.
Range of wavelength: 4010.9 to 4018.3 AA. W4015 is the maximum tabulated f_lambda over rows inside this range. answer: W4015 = 6.49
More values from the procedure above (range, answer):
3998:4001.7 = 6.18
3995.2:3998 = 5.8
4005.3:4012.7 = 6.59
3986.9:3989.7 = 5.45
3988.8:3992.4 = 5.9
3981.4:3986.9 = 5.44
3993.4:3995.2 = 5.95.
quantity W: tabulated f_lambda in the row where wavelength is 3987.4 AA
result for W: 5.11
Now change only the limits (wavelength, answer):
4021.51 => 6.46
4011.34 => 6.34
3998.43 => 5.87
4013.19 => 6.12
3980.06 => 4.77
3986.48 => 5.21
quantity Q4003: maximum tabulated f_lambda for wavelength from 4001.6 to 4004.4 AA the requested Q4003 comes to 5.98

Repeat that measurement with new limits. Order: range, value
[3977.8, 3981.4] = 4.95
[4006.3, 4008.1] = 6.11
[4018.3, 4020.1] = 5.93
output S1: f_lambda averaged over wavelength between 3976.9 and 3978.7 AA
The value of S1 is 4.85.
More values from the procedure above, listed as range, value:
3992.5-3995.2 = 5.94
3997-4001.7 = 5.97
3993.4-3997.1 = 5.72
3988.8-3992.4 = 5.58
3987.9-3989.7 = 5.4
